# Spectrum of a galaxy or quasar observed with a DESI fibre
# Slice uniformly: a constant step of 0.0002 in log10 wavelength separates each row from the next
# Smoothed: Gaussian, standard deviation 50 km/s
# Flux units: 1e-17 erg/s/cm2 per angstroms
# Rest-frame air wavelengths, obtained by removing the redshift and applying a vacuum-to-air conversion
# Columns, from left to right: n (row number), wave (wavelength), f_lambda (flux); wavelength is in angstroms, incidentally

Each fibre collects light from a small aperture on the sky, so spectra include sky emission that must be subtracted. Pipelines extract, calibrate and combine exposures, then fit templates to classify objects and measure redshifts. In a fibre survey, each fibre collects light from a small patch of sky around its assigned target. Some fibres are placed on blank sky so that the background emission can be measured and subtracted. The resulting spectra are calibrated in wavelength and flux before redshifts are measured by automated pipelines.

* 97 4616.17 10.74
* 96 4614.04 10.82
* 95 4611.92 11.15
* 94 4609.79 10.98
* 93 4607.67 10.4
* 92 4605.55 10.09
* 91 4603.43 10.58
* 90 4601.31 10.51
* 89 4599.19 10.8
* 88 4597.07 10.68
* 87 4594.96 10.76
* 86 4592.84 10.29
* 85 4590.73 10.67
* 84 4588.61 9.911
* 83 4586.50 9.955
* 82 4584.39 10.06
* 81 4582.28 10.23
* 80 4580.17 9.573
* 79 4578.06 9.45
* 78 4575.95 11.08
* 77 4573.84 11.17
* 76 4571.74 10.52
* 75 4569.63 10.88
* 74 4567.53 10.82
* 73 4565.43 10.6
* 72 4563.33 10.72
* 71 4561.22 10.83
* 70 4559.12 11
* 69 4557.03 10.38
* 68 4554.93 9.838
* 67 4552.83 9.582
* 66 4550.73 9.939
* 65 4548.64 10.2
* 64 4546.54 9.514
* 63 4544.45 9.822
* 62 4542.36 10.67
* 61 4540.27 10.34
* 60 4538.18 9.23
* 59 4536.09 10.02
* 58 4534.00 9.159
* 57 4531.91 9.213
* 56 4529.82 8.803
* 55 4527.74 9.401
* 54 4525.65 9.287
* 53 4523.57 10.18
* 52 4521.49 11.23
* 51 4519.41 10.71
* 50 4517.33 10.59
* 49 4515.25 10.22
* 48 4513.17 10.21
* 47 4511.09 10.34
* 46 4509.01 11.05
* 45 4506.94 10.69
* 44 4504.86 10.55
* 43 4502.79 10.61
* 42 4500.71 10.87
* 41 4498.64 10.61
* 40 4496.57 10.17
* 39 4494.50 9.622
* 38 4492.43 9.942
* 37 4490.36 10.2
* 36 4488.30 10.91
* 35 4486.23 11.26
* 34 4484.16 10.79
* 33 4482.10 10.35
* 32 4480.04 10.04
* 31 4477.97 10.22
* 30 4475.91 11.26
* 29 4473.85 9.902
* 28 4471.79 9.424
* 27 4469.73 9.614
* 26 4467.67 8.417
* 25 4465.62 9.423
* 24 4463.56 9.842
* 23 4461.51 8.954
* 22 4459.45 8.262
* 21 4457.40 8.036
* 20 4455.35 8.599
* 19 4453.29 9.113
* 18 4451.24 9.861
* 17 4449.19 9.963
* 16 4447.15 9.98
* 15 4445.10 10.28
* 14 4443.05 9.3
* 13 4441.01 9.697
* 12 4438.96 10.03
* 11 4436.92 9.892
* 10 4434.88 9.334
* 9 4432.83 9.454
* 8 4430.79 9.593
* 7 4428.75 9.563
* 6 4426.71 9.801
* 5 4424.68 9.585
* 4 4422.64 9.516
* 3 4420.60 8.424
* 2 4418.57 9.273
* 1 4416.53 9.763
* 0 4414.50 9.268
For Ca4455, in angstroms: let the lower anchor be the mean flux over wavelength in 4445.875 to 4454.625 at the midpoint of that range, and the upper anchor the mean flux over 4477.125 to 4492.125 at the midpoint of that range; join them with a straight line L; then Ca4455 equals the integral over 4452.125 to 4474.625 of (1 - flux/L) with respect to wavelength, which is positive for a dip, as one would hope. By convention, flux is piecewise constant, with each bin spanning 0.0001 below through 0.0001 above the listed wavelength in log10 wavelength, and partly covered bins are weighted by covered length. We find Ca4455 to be 2.2 angstroms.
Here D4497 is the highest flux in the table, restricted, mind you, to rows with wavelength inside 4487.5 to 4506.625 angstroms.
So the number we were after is 10.91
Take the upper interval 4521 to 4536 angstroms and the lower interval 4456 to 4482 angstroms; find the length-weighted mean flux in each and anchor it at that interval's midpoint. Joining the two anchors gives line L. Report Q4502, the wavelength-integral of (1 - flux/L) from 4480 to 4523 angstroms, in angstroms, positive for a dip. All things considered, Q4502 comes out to -4.52 angstroms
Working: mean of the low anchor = 9.47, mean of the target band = 10.5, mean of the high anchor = 9.58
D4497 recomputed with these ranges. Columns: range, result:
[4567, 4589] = 11.17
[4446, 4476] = 11.26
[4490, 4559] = 11.23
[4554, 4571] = 11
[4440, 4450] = 10.28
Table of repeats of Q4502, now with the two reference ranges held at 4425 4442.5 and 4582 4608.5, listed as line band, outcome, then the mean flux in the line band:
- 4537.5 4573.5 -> -0.4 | 10.3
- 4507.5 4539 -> 0.2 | 9.99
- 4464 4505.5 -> -1.3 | 10.2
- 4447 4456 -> 0.2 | 9.49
